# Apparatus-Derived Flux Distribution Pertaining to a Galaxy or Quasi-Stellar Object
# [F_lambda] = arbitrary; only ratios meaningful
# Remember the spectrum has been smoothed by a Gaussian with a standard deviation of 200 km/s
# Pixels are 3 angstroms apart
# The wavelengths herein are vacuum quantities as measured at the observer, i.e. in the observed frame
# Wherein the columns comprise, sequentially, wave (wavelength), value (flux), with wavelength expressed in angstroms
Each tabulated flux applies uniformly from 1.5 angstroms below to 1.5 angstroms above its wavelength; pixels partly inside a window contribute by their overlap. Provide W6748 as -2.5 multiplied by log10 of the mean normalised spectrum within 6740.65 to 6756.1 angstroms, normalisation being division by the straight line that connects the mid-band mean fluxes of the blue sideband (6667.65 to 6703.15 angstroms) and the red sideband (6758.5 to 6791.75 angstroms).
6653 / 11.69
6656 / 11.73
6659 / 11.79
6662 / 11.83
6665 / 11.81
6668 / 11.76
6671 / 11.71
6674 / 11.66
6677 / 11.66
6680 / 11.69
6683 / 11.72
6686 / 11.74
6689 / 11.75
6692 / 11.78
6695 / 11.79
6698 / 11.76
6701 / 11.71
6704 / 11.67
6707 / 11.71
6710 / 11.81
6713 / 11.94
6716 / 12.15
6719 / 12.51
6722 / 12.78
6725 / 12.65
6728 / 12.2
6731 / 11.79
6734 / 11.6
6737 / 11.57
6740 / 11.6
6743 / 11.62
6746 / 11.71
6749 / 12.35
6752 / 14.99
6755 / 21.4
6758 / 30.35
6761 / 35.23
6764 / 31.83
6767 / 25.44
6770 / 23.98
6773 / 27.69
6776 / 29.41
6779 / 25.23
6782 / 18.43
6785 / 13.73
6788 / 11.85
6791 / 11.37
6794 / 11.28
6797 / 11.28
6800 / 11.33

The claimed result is 0.390 mag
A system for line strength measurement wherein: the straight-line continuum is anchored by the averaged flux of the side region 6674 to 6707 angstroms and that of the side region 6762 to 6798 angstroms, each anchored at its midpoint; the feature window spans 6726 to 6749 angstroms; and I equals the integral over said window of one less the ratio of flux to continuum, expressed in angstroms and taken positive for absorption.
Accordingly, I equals 6.35 angstroms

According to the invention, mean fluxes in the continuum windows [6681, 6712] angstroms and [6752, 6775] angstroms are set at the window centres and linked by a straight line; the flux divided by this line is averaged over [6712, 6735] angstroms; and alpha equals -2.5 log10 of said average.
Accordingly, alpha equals 0.41 mag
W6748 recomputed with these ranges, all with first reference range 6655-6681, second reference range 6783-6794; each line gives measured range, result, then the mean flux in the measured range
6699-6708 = 0.02 mag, 11.7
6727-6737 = 0.03 mag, 11.8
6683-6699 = 0.01 mag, 11.8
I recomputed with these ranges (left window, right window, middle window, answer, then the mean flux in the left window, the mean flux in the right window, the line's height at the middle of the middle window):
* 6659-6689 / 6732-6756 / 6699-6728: 1.0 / 11.7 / 13.2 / 12.5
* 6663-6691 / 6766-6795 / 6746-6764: -4.6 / 11.7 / 19.9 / 17.9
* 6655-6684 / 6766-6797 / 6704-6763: 5.1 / 11.7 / 19.3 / 16.1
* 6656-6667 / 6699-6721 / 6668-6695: 0.3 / 11.8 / 11.9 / 11.9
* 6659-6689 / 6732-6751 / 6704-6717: -0.1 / 11.7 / 11.8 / 11.8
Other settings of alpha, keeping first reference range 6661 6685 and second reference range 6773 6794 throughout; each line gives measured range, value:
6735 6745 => 0.338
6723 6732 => 0.223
